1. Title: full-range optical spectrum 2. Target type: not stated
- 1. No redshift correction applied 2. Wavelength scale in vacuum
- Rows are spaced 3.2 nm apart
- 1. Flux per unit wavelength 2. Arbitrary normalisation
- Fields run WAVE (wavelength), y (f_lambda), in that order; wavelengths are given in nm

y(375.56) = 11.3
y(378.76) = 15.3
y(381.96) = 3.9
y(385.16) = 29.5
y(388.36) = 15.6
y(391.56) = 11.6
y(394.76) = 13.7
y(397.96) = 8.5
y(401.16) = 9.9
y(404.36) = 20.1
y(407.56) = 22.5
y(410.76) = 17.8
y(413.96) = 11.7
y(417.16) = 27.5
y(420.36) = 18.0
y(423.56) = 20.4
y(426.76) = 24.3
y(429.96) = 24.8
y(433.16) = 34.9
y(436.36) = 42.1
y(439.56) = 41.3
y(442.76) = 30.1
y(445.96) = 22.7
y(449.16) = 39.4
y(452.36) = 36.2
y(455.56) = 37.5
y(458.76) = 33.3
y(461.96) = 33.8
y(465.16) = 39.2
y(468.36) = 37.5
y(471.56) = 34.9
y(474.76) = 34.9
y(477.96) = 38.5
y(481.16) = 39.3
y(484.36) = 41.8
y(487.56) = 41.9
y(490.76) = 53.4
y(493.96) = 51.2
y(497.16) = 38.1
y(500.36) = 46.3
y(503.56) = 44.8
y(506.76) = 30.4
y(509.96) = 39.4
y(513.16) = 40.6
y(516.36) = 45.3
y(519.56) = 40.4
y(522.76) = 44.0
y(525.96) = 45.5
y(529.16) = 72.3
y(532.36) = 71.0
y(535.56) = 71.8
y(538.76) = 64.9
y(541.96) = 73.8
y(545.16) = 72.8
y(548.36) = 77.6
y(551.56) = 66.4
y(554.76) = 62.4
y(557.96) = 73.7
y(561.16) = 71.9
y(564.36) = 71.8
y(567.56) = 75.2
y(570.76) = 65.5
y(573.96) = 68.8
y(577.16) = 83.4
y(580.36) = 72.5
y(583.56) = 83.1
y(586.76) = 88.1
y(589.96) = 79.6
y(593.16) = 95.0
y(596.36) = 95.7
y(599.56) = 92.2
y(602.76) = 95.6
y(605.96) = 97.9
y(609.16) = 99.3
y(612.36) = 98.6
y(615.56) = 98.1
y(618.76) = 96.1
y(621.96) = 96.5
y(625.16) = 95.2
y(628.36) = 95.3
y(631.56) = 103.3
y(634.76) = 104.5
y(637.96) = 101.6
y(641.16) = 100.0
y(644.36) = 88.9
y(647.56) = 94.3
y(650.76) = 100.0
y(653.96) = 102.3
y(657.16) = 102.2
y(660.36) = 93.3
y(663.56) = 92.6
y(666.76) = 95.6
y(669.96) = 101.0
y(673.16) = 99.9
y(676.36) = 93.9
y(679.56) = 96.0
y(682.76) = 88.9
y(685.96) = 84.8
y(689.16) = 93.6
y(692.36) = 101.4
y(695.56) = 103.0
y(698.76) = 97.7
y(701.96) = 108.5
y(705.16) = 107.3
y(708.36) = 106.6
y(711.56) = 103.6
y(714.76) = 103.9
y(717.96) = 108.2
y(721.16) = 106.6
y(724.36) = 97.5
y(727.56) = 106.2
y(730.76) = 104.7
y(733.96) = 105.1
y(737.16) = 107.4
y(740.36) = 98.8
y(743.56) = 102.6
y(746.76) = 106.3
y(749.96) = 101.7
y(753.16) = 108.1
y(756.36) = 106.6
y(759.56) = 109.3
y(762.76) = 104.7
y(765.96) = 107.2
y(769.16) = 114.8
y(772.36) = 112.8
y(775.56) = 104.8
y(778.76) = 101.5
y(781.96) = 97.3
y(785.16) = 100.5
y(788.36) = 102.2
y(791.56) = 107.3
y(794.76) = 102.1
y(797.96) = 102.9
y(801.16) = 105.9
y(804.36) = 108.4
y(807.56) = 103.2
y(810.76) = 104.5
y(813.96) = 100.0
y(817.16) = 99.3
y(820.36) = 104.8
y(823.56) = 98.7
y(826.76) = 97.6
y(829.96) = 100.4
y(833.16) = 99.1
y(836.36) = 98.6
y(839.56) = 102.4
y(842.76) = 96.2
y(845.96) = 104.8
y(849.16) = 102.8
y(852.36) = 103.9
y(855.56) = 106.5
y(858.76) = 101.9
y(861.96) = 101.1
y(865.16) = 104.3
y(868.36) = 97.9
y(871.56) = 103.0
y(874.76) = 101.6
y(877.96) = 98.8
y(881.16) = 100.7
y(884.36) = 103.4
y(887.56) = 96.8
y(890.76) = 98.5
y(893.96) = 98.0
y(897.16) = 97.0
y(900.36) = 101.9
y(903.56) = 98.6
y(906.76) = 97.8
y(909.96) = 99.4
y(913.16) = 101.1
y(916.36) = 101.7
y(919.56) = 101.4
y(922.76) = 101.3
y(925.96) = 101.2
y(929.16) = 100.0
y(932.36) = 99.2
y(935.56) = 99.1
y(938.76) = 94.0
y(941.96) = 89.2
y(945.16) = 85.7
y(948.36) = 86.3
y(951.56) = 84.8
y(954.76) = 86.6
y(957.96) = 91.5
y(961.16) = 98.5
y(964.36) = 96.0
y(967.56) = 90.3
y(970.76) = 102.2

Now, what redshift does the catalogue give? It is 0.32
